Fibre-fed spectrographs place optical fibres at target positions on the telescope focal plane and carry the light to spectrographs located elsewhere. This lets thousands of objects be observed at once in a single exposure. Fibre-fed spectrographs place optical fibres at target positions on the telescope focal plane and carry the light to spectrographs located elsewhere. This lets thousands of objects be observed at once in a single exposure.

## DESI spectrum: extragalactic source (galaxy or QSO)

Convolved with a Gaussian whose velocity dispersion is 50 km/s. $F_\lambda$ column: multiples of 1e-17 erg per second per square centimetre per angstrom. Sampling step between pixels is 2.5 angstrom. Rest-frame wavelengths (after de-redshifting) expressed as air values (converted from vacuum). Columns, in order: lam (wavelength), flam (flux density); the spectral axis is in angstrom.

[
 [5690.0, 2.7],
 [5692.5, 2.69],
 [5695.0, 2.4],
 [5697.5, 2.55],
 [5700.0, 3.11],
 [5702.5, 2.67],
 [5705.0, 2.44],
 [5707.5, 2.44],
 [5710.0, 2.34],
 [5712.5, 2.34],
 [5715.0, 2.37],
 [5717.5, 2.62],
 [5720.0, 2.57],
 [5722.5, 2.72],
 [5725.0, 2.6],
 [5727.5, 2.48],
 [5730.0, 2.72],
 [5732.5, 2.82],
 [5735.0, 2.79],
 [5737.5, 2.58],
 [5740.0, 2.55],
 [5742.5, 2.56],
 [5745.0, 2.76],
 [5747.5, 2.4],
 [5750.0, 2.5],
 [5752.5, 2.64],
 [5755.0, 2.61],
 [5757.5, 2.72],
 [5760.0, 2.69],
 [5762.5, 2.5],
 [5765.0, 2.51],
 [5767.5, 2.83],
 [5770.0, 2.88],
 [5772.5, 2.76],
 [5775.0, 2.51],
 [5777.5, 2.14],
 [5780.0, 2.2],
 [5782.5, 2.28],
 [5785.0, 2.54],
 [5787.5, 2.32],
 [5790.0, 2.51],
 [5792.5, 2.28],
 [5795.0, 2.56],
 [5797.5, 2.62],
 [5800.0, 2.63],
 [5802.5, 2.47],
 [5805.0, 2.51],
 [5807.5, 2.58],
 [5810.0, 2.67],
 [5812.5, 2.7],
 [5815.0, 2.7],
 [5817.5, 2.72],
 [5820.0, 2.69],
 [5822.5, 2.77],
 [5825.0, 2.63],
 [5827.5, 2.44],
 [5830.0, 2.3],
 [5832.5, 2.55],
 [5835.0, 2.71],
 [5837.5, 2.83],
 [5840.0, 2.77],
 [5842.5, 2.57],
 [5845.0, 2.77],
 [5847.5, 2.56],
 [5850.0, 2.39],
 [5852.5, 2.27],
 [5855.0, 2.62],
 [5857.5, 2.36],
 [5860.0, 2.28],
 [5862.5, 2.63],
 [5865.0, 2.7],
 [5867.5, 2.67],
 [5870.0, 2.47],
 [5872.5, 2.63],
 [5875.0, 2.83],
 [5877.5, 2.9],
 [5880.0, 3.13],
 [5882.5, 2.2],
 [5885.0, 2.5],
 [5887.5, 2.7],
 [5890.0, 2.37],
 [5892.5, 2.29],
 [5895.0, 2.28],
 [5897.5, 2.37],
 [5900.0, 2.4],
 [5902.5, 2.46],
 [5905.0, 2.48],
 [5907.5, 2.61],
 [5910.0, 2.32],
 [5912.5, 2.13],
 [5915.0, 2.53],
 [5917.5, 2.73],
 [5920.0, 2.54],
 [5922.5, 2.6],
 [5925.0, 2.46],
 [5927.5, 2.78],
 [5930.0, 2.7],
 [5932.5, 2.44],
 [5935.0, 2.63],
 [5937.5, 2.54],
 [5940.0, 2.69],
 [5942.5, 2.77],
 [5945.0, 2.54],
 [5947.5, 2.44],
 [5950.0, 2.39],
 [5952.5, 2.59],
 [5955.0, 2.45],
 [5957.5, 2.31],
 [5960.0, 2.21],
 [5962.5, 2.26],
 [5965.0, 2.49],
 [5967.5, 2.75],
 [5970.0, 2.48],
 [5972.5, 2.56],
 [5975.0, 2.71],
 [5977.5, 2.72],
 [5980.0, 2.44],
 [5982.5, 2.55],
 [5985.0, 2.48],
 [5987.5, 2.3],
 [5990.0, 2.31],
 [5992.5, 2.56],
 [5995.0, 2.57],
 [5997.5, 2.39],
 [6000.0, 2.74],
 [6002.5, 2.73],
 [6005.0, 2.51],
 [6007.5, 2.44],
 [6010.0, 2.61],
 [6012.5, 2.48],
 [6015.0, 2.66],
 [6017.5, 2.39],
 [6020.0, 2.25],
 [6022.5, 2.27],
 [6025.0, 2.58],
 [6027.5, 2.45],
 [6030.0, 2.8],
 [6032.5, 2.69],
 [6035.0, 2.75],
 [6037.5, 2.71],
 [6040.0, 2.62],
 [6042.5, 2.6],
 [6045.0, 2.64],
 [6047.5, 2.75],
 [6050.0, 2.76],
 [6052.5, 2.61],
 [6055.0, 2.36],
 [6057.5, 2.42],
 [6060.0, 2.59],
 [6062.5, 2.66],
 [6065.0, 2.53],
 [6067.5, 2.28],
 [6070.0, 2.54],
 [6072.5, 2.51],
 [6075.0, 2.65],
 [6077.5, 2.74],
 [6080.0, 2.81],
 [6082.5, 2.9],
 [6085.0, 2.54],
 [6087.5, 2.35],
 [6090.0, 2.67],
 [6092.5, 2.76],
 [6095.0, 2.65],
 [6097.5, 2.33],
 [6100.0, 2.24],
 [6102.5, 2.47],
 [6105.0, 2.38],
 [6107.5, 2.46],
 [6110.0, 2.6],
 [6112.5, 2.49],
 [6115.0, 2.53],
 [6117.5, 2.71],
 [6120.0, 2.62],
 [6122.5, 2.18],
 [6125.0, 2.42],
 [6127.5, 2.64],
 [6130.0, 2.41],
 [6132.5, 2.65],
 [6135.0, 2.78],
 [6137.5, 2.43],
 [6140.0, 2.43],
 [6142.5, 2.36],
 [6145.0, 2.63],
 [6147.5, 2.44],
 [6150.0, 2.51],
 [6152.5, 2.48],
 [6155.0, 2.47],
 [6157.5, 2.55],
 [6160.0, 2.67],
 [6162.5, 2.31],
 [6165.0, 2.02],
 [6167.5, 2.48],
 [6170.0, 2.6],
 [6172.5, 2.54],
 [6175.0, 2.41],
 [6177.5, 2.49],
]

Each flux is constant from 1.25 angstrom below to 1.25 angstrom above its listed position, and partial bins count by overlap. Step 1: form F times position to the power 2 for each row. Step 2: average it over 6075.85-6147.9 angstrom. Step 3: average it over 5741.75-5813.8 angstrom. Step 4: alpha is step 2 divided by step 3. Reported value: 1.12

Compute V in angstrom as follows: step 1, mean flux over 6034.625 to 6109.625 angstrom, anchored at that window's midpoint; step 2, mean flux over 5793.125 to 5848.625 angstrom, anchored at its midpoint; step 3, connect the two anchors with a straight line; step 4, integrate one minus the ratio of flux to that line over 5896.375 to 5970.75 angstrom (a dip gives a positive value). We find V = 2.77 angstrom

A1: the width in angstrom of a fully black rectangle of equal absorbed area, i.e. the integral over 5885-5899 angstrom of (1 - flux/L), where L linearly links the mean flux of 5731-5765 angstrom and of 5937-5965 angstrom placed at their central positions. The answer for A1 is 0.6 angstrom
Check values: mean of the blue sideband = 2.62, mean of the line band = 2.41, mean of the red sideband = 2.47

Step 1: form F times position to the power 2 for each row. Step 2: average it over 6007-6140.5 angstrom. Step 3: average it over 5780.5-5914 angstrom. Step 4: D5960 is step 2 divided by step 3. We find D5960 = 1.08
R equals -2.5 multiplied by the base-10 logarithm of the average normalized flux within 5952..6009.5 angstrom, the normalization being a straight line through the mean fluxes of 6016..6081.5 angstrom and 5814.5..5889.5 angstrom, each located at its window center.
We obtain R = 0.04 mag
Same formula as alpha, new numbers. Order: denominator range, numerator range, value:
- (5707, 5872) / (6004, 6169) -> 1.09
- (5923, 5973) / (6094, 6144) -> 1.04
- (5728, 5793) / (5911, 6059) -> 1.07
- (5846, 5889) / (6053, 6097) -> 1.07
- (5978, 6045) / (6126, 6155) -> 1.04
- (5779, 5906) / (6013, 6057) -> 1.08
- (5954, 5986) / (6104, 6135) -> 1.06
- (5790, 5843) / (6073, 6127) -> 1.08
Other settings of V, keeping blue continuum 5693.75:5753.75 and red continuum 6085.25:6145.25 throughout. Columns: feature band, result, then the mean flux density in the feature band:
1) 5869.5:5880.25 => -1.0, 2.78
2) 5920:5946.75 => -0.7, 2.61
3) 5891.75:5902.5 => 0.8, 2.35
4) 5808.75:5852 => -1.1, 2.63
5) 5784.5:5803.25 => 0.6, 2.49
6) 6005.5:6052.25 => -1.1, 2.58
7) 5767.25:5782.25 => 0.3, 2.52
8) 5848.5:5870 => 0.6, 2.49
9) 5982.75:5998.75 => 0.6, 2.44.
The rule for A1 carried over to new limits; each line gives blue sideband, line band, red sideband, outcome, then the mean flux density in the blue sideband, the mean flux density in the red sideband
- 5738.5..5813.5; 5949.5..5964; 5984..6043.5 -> 0.97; 2.55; 2.54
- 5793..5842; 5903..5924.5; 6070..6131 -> 0.85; 2.62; 2.54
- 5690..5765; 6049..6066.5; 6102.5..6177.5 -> -0.31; 2.59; 2.49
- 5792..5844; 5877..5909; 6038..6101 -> 1.21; 2.61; 2.58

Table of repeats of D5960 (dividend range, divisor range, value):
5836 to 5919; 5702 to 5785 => 1.04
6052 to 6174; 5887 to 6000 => 1.07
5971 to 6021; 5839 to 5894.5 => 1.03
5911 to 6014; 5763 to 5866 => 1.04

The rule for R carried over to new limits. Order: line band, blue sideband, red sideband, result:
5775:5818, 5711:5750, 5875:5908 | 0.03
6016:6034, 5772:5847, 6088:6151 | 0.01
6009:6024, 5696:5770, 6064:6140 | 0.05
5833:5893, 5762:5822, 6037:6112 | -0.02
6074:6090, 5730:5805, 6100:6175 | -0.07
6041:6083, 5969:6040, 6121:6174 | -0.04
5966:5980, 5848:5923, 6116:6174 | -0.05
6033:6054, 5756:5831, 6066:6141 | -0.06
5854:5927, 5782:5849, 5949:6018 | 0.01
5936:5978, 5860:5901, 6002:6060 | 0.02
